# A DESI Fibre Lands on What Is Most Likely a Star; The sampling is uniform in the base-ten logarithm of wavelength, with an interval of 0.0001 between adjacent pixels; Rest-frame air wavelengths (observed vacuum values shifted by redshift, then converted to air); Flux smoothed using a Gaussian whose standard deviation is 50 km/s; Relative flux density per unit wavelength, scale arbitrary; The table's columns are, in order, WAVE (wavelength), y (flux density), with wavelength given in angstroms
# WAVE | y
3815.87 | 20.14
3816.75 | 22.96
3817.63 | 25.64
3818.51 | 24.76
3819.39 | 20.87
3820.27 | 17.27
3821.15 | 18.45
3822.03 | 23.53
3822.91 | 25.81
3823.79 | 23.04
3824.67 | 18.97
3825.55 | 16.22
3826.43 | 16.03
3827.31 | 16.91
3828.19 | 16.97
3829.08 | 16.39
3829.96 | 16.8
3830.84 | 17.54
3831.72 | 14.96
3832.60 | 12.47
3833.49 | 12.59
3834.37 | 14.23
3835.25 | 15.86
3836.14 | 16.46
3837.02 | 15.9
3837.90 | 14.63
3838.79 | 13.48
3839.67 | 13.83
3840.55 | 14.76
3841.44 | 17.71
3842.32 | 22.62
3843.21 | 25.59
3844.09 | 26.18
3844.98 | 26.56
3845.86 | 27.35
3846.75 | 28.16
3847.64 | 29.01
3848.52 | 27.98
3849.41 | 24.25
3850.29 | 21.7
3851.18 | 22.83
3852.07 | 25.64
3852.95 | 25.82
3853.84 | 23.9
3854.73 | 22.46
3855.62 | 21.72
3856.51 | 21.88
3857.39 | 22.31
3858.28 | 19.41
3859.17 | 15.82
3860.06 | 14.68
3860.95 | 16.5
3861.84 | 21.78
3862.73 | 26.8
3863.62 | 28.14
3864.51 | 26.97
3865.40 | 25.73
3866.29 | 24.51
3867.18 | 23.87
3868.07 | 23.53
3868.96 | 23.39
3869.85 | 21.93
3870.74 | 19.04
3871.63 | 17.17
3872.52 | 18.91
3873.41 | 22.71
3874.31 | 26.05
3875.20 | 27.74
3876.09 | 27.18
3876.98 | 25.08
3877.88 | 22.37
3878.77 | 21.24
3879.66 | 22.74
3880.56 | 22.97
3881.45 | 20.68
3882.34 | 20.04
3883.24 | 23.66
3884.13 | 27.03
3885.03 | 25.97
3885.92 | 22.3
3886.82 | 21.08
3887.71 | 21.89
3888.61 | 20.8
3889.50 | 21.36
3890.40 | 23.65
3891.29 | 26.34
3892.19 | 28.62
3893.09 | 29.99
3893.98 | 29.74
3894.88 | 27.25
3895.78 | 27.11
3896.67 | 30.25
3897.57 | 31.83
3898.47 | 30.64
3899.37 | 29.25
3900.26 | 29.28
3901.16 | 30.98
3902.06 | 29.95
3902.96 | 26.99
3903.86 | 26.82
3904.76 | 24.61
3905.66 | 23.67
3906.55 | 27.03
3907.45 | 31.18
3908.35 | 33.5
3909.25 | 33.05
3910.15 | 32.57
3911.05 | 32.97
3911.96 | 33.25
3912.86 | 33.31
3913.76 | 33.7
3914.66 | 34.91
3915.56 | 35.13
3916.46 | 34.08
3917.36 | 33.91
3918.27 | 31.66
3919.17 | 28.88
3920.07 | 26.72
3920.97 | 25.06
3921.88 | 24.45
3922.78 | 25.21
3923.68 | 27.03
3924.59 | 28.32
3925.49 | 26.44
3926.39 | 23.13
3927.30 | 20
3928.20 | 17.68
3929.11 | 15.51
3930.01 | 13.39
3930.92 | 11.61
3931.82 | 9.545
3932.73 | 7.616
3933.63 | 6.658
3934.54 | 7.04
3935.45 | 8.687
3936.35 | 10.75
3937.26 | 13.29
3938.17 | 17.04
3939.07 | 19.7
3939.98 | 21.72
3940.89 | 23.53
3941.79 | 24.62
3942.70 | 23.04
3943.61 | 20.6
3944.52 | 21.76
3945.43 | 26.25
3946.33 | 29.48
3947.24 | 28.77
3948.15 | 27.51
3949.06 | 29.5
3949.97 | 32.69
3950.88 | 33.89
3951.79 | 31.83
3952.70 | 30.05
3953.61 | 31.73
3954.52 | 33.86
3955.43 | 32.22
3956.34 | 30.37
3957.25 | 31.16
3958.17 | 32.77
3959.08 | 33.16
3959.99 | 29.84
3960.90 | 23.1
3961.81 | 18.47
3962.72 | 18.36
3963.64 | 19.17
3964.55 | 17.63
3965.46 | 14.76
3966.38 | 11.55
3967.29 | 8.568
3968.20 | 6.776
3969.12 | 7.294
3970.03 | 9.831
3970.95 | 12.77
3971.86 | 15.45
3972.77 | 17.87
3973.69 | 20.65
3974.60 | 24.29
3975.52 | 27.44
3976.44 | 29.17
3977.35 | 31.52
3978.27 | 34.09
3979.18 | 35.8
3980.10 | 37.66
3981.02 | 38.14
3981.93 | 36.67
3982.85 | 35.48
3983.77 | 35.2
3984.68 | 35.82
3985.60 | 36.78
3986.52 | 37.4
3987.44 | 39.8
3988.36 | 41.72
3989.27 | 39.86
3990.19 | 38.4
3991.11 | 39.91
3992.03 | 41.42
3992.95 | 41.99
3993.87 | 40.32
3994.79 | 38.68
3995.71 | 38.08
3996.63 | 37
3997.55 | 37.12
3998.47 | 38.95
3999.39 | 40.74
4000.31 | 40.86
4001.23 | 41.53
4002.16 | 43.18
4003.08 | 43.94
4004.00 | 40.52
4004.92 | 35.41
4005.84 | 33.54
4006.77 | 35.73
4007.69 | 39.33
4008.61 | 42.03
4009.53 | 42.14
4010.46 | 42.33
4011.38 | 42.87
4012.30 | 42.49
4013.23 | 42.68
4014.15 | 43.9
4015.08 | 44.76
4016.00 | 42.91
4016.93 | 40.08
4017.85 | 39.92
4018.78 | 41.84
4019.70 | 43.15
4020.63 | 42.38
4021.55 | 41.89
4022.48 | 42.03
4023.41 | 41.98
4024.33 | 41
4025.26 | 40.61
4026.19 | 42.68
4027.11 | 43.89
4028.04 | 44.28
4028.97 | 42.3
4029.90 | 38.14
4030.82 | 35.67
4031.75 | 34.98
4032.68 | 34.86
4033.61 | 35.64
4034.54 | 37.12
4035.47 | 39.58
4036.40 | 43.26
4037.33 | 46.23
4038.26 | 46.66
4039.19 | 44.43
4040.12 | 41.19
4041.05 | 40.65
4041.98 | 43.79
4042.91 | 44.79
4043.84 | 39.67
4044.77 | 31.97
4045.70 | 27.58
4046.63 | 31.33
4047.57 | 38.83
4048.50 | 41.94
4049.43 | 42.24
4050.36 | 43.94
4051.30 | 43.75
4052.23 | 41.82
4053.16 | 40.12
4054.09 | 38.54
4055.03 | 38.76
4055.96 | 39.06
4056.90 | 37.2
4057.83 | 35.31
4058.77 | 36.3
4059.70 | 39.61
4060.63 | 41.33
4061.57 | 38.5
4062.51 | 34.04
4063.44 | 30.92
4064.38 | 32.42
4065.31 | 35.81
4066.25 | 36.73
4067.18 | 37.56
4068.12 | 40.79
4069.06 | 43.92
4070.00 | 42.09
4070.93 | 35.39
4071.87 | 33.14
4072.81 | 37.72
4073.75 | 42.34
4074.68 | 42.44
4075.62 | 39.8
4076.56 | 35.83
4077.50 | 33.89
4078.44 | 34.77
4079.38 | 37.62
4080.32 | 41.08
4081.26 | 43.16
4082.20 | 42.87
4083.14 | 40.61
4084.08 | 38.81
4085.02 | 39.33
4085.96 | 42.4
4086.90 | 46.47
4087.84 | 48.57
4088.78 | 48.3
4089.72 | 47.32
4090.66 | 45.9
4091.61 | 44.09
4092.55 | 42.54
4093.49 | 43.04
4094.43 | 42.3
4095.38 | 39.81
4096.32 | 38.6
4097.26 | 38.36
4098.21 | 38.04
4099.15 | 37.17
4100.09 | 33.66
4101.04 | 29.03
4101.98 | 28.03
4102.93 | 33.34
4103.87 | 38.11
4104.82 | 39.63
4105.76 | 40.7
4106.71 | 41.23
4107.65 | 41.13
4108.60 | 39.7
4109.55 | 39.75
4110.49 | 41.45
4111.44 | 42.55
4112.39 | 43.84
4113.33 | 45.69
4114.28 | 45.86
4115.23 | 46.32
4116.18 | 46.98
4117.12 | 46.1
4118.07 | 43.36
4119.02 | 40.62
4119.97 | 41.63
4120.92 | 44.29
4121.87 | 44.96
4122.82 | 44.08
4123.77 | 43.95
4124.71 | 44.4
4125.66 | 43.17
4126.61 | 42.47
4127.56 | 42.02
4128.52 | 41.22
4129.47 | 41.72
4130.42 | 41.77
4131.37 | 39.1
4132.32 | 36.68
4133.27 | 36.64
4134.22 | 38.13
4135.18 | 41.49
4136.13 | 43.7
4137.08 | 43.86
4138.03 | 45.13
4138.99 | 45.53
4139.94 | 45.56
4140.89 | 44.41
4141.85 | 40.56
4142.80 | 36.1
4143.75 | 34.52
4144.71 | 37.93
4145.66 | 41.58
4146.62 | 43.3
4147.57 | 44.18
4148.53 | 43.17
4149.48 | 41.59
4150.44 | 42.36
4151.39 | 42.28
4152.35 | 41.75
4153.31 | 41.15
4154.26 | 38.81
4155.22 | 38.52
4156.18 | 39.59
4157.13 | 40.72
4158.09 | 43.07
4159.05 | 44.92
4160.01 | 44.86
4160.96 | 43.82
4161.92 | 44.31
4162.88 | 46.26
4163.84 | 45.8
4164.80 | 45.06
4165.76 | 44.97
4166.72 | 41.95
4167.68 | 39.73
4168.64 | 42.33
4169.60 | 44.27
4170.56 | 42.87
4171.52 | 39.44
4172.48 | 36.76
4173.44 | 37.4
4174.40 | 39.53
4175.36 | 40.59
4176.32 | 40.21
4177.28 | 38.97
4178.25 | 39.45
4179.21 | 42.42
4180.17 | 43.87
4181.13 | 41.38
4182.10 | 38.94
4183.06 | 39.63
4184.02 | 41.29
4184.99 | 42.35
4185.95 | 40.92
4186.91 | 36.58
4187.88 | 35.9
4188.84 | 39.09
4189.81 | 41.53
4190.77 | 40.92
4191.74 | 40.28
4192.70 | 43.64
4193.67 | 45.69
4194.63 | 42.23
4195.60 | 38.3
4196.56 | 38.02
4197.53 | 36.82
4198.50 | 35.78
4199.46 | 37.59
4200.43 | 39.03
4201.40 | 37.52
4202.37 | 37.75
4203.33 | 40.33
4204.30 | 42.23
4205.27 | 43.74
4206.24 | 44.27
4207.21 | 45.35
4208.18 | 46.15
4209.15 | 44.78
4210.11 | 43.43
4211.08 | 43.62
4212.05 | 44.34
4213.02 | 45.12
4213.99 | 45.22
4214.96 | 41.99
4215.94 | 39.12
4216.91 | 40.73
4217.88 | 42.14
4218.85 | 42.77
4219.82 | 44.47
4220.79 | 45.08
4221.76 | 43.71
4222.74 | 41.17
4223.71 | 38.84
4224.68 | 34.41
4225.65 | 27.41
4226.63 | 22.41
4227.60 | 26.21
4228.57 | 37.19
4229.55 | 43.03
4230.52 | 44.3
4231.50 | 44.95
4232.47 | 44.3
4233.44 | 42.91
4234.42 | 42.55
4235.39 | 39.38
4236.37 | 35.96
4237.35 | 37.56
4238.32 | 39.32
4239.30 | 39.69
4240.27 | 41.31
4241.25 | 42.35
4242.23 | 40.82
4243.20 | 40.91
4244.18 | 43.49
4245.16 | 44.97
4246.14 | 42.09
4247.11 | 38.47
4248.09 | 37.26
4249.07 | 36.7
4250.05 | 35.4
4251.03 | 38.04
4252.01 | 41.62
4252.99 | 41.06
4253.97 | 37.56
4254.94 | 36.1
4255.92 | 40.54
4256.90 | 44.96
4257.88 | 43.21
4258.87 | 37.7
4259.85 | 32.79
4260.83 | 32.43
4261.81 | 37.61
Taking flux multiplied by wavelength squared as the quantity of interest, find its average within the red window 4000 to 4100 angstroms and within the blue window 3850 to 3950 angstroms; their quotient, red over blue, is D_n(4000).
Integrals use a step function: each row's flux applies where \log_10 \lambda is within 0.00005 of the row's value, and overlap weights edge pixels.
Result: 1.8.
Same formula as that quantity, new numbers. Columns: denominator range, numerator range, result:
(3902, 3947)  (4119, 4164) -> 1.96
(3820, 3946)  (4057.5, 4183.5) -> 2.01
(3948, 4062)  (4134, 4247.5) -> 1.26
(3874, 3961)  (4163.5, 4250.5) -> 1.82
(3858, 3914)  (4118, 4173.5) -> 1.87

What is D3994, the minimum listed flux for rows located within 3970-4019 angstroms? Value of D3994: 9.831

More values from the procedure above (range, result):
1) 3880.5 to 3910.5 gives 20.04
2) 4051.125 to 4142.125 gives 28.03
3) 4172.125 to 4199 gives 35.78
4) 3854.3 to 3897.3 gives 14.68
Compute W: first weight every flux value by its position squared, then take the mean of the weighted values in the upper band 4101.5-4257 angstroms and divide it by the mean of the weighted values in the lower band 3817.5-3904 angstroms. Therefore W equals 2.13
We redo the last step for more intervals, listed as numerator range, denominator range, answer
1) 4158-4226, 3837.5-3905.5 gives 2.03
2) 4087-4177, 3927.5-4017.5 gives 1.54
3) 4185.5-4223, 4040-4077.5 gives 1.16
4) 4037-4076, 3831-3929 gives 1.74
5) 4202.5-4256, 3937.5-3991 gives 1.72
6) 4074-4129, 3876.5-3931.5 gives 1.72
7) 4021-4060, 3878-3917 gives 1.54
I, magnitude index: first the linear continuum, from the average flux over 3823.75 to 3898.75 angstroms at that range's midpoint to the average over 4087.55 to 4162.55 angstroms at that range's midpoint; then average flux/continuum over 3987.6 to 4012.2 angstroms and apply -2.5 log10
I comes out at -0.23 mag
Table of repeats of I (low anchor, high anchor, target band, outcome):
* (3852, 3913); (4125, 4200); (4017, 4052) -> -0.194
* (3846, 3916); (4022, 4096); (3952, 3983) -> 0.306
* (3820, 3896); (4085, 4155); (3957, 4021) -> -0.044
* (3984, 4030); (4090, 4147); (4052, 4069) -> 0.091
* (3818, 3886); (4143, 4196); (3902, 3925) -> -0.188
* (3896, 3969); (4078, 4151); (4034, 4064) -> -0.116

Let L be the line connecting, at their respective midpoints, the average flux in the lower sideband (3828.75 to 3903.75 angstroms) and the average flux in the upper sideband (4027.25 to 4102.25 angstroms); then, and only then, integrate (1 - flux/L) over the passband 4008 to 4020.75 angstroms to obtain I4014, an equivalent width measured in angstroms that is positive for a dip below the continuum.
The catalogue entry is -2.6 angstroms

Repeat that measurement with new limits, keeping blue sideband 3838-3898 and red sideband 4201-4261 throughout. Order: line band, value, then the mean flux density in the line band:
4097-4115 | -2.3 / 38.9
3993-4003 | -3.5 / 39.9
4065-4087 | -4.1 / 39.3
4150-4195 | -4.7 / 41.5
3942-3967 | 1.0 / 26.3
